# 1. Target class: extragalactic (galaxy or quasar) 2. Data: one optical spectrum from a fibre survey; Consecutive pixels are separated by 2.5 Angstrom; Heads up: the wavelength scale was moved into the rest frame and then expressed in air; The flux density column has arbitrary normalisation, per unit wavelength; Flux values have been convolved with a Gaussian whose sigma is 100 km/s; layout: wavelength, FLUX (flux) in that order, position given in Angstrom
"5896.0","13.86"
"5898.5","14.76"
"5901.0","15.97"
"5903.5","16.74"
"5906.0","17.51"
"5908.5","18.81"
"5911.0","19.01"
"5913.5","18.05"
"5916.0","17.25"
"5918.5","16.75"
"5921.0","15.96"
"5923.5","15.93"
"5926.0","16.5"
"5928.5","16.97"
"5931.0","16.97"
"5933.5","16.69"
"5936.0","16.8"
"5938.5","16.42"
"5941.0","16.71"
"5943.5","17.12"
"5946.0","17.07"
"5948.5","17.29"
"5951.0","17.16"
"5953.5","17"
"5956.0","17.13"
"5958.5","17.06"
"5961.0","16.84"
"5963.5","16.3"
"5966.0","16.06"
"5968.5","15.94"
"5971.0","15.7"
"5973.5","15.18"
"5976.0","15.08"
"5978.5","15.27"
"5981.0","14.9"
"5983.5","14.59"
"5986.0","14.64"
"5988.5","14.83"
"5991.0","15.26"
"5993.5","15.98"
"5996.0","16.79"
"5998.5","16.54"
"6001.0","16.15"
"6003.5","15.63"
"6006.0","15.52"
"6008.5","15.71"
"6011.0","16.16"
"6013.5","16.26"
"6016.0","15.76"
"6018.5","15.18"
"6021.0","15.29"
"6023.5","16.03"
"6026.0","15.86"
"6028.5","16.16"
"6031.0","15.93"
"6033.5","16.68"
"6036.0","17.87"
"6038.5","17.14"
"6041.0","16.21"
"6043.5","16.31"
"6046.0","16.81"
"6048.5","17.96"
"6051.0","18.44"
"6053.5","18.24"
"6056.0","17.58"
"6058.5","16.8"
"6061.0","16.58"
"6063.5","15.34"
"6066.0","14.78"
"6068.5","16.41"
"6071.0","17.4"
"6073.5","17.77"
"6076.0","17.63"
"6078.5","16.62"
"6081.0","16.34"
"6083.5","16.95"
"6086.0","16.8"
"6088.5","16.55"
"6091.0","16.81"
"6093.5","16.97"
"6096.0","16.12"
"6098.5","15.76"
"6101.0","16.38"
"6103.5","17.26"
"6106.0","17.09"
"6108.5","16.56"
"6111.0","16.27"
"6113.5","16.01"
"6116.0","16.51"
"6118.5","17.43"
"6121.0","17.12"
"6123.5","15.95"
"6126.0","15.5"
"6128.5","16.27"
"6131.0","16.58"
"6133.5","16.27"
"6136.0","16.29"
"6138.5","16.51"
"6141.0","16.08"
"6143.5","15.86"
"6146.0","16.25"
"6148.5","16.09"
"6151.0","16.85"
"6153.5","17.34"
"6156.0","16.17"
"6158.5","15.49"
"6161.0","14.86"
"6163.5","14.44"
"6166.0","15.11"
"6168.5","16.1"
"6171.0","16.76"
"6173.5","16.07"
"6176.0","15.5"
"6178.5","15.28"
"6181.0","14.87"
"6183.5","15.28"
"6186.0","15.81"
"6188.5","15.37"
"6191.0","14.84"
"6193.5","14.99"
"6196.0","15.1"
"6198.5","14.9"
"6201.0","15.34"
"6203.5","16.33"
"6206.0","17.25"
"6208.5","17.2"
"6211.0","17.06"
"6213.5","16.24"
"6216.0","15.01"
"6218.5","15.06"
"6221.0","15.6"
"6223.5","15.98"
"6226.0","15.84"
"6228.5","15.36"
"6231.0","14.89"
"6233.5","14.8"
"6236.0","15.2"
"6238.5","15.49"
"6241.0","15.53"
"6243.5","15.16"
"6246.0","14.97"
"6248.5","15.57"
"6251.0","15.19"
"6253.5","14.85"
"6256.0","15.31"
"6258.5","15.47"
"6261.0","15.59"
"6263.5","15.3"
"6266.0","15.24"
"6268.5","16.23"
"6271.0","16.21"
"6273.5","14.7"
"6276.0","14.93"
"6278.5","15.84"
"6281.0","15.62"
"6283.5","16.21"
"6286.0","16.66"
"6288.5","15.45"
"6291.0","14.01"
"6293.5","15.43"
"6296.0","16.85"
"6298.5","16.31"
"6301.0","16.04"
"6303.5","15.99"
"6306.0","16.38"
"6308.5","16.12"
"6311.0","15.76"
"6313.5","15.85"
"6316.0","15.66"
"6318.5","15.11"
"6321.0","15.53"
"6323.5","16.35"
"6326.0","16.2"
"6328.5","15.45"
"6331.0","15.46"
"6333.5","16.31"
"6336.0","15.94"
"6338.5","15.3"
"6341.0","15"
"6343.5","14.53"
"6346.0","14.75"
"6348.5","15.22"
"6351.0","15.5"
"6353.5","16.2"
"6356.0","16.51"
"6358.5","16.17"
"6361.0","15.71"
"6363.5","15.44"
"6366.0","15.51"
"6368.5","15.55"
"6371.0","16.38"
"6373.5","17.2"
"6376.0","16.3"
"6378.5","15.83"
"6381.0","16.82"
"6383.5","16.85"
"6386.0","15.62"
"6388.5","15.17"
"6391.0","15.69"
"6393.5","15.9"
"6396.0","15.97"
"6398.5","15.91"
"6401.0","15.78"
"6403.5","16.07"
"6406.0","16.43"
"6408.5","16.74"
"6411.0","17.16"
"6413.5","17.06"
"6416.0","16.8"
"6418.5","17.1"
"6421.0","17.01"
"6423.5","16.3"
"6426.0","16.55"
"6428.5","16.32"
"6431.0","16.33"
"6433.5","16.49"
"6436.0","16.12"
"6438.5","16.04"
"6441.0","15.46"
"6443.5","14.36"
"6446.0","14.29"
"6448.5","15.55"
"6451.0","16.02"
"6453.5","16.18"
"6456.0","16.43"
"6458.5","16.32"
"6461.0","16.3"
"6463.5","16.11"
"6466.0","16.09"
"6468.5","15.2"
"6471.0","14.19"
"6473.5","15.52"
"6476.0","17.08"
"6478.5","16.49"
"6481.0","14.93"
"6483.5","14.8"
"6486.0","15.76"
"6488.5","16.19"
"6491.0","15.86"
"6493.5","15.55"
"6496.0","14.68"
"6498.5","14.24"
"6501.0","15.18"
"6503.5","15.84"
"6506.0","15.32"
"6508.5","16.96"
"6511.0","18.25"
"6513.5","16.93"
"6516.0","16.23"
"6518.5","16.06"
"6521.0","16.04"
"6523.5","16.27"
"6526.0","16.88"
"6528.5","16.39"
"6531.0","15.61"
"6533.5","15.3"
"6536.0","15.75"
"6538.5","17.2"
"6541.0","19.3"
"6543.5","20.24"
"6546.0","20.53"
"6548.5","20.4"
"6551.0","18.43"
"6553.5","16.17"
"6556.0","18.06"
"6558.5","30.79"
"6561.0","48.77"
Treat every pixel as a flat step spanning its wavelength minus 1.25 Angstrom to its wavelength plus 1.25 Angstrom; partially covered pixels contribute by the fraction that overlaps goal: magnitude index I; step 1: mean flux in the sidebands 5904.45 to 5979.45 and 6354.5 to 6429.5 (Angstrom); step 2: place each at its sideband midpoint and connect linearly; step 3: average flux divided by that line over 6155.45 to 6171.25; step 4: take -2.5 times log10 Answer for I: 0.07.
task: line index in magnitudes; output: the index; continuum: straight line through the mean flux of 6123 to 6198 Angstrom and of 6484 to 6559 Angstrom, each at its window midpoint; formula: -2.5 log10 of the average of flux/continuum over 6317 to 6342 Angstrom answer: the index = 0.05 mag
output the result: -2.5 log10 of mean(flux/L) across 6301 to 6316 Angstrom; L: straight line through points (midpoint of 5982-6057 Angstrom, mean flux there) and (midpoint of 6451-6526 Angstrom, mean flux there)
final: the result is 0.00 mag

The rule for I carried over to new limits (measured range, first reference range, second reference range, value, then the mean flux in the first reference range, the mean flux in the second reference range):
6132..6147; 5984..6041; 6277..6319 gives -0.02 mag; 16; 15.8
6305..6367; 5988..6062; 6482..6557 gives 0.06 mag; 16.4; 16.7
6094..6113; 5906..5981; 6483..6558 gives 0.02 mag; 16.7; 16.8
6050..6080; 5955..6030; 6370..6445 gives -0.07 mag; 15.8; 16.3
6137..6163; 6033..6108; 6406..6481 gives 0.04 mag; 16.9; 16.1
